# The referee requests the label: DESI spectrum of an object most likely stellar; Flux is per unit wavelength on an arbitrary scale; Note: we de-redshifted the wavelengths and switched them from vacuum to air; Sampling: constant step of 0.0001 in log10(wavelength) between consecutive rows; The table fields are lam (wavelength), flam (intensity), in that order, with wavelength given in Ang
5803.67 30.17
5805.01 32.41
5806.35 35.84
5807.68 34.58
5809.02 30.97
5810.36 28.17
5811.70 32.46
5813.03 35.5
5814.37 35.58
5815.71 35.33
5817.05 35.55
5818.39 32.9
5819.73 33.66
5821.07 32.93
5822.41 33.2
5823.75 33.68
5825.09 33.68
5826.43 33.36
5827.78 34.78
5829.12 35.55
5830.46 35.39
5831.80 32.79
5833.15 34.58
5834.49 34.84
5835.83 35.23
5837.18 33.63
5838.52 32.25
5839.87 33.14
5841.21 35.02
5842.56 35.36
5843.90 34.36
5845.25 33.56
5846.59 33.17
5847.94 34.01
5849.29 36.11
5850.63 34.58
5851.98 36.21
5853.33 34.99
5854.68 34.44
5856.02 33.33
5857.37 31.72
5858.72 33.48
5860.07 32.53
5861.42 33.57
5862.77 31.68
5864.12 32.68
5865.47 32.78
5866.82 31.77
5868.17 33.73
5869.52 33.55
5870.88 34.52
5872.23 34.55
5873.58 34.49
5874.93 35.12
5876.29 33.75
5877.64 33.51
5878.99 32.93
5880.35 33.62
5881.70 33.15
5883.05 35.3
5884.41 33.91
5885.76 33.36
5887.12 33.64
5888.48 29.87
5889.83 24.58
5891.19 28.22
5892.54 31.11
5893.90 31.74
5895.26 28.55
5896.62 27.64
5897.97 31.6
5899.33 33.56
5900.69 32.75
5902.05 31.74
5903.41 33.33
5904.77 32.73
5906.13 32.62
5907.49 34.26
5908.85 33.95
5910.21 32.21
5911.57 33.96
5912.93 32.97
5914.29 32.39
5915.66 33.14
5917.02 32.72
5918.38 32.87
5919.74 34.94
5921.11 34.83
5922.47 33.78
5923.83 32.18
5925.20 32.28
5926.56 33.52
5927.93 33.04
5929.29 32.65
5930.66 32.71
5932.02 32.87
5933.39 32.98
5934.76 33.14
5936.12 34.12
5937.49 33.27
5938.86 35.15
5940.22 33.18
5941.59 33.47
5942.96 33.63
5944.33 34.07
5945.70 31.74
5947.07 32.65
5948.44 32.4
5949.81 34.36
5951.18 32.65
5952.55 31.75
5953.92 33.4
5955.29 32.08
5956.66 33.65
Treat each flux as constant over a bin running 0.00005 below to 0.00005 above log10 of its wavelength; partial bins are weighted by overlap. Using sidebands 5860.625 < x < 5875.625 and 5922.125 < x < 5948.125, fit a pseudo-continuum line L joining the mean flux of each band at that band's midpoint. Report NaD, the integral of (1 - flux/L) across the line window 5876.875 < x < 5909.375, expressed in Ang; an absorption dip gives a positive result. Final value 1.3 Ang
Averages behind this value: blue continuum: 33.5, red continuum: 33.2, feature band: 32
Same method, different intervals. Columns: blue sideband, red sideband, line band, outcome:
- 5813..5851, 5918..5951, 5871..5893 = 0.8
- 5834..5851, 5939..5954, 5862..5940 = 1.9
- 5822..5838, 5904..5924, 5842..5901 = 1.5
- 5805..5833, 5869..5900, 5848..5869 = -0.5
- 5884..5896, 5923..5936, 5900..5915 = -0.7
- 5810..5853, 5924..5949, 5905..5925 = 0.0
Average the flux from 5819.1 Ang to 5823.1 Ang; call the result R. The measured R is 33.3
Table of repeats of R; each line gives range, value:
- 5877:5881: 33.3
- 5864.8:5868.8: 32.8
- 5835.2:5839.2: 33.6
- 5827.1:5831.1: 35.2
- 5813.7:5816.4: 35.4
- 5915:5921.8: 33.7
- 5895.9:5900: 30.9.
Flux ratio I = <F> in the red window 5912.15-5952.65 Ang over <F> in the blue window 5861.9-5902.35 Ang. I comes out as 1.0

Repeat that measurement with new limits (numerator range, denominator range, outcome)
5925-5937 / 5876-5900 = 1.05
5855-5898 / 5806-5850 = 0.95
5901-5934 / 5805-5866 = 0.98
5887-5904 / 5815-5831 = 0.89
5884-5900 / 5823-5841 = 0.90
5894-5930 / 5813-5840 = 0.96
